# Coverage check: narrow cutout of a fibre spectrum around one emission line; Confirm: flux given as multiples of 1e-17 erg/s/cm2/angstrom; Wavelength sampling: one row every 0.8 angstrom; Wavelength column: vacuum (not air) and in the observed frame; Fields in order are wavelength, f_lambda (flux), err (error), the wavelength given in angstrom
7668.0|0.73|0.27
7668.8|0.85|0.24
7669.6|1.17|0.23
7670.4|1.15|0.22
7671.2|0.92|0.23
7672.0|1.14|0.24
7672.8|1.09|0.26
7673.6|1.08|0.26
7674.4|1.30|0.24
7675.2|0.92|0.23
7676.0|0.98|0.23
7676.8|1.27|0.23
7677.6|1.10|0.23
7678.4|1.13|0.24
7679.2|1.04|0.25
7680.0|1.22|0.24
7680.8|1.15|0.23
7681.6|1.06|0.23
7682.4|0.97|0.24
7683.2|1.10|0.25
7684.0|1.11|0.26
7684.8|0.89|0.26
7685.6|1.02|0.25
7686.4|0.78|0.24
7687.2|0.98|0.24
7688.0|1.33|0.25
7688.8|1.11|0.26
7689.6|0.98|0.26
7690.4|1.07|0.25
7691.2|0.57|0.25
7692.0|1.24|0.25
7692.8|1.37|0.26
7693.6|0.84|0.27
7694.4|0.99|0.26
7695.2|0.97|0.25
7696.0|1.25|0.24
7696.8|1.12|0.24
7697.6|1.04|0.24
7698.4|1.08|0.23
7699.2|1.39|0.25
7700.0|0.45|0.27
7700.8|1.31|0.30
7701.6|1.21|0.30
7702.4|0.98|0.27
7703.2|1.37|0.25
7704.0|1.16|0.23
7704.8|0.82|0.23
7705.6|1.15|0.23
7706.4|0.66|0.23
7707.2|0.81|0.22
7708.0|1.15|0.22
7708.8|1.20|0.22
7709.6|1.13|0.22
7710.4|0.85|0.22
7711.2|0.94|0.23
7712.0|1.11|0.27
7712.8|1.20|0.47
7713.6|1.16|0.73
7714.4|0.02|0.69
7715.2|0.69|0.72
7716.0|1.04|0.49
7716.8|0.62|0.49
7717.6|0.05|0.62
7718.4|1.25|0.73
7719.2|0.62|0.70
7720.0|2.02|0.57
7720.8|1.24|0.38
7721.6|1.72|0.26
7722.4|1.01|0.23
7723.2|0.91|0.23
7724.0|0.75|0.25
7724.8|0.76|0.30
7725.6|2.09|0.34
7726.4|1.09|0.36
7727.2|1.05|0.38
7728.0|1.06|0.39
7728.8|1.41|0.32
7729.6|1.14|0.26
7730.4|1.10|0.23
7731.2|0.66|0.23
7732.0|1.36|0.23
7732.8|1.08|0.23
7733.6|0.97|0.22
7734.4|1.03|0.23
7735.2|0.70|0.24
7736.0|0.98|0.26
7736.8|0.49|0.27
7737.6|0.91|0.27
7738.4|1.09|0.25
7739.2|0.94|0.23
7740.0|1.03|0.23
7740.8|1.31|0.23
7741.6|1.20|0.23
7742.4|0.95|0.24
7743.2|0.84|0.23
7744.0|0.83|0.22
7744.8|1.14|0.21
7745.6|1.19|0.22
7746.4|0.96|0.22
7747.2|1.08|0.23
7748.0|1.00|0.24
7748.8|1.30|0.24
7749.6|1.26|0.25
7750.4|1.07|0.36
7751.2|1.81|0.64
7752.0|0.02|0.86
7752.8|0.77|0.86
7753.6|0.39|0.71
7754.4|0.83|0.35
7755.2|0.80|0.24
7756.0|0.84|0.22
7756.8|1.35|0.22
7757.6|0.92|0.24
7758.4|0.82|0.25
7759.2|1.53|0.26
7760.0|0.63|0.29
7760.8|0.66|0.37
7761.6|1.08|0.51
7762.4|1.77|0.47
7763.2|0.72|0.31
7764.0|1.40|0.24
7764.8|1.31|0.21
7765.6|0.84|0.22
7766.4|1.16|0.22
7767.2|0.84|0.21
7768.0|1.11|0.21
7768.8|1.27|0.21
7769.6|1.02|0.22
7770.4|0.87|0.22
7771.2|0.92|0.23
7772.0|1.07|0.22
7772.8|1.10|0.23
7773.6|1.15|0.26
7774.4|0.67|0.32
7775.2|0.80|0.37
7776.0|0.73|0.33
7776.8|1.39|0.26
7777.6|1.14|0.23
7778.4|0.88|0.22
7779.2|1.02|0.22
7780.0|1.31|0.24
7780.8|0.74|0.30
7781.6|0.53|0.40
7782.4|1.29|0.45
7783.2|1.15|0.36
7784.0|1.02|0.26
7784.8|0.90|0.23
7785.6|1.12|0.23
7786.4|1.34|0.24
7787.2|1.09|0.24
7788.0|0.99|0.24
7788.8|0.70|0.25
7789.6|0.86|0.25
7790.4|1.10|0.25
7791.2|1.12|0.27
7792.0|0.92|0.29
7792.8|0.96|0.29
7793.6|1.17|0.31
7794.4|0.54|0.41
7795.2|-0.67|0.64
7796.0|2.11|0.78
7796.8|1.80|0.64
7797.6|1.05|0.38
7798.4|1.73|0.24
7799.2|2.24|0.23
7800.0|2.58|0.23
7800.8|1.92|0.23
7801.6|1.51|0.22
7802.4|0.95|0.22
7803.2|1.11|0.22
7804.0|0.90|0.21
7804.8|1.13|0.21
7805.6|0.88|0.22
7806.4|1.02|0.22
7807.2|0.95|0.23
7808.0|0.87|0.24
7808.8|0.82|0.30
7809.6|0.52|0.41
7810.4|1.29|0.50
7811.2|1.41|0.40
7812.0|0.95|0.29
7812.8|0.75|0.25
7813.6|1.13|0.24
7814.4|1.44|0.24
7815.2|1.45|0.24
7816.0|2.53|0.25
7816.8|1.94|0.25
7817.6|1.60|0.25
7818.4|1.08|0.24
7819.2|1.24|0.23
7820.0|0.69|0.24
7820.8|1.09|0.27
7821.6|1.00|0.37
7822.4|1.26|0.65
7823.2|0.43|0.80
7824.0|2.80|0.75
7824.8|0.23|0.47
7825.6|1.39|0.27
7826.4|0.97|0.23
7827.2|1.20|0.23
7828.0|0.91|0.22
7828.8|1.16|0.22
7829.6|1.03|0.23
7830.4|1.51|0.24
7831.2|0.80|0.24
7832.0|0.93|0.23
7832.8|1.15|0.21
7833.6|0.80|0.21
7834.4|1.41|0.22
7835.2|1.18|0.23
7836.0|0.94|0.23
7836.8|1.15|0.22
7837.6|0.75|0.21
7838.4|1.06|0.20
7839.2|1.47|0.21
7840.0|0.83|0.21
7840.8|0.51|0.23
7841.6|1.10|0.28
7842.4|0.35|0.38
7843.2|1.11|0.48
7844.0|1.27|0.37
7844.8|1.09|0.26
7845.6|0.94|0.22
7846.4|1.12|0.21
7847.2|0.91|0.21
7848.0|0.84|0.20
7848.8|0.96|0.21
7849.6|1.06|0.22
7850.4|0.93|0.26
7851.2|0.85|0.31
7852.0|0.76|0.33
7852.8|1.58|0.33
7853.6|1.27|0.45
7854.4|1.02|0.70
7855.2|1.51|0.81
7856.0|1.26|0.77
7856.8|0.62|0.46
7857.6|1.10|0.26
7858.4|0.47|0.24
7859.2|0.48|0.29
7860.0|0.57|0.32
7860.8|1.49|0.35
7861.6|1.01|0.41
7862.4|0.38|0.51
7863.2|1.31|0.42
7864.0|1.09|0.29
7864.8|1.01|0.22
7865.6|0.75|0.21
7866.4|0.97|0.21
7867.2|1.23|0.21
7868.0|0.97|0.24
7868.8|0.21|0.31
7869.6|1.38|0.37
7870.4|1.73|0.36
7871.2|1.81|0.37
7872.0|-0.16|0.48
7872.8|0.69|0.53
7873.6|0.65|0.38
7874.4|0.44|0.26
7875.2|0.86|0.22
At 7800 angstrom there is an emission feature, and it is [S II]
